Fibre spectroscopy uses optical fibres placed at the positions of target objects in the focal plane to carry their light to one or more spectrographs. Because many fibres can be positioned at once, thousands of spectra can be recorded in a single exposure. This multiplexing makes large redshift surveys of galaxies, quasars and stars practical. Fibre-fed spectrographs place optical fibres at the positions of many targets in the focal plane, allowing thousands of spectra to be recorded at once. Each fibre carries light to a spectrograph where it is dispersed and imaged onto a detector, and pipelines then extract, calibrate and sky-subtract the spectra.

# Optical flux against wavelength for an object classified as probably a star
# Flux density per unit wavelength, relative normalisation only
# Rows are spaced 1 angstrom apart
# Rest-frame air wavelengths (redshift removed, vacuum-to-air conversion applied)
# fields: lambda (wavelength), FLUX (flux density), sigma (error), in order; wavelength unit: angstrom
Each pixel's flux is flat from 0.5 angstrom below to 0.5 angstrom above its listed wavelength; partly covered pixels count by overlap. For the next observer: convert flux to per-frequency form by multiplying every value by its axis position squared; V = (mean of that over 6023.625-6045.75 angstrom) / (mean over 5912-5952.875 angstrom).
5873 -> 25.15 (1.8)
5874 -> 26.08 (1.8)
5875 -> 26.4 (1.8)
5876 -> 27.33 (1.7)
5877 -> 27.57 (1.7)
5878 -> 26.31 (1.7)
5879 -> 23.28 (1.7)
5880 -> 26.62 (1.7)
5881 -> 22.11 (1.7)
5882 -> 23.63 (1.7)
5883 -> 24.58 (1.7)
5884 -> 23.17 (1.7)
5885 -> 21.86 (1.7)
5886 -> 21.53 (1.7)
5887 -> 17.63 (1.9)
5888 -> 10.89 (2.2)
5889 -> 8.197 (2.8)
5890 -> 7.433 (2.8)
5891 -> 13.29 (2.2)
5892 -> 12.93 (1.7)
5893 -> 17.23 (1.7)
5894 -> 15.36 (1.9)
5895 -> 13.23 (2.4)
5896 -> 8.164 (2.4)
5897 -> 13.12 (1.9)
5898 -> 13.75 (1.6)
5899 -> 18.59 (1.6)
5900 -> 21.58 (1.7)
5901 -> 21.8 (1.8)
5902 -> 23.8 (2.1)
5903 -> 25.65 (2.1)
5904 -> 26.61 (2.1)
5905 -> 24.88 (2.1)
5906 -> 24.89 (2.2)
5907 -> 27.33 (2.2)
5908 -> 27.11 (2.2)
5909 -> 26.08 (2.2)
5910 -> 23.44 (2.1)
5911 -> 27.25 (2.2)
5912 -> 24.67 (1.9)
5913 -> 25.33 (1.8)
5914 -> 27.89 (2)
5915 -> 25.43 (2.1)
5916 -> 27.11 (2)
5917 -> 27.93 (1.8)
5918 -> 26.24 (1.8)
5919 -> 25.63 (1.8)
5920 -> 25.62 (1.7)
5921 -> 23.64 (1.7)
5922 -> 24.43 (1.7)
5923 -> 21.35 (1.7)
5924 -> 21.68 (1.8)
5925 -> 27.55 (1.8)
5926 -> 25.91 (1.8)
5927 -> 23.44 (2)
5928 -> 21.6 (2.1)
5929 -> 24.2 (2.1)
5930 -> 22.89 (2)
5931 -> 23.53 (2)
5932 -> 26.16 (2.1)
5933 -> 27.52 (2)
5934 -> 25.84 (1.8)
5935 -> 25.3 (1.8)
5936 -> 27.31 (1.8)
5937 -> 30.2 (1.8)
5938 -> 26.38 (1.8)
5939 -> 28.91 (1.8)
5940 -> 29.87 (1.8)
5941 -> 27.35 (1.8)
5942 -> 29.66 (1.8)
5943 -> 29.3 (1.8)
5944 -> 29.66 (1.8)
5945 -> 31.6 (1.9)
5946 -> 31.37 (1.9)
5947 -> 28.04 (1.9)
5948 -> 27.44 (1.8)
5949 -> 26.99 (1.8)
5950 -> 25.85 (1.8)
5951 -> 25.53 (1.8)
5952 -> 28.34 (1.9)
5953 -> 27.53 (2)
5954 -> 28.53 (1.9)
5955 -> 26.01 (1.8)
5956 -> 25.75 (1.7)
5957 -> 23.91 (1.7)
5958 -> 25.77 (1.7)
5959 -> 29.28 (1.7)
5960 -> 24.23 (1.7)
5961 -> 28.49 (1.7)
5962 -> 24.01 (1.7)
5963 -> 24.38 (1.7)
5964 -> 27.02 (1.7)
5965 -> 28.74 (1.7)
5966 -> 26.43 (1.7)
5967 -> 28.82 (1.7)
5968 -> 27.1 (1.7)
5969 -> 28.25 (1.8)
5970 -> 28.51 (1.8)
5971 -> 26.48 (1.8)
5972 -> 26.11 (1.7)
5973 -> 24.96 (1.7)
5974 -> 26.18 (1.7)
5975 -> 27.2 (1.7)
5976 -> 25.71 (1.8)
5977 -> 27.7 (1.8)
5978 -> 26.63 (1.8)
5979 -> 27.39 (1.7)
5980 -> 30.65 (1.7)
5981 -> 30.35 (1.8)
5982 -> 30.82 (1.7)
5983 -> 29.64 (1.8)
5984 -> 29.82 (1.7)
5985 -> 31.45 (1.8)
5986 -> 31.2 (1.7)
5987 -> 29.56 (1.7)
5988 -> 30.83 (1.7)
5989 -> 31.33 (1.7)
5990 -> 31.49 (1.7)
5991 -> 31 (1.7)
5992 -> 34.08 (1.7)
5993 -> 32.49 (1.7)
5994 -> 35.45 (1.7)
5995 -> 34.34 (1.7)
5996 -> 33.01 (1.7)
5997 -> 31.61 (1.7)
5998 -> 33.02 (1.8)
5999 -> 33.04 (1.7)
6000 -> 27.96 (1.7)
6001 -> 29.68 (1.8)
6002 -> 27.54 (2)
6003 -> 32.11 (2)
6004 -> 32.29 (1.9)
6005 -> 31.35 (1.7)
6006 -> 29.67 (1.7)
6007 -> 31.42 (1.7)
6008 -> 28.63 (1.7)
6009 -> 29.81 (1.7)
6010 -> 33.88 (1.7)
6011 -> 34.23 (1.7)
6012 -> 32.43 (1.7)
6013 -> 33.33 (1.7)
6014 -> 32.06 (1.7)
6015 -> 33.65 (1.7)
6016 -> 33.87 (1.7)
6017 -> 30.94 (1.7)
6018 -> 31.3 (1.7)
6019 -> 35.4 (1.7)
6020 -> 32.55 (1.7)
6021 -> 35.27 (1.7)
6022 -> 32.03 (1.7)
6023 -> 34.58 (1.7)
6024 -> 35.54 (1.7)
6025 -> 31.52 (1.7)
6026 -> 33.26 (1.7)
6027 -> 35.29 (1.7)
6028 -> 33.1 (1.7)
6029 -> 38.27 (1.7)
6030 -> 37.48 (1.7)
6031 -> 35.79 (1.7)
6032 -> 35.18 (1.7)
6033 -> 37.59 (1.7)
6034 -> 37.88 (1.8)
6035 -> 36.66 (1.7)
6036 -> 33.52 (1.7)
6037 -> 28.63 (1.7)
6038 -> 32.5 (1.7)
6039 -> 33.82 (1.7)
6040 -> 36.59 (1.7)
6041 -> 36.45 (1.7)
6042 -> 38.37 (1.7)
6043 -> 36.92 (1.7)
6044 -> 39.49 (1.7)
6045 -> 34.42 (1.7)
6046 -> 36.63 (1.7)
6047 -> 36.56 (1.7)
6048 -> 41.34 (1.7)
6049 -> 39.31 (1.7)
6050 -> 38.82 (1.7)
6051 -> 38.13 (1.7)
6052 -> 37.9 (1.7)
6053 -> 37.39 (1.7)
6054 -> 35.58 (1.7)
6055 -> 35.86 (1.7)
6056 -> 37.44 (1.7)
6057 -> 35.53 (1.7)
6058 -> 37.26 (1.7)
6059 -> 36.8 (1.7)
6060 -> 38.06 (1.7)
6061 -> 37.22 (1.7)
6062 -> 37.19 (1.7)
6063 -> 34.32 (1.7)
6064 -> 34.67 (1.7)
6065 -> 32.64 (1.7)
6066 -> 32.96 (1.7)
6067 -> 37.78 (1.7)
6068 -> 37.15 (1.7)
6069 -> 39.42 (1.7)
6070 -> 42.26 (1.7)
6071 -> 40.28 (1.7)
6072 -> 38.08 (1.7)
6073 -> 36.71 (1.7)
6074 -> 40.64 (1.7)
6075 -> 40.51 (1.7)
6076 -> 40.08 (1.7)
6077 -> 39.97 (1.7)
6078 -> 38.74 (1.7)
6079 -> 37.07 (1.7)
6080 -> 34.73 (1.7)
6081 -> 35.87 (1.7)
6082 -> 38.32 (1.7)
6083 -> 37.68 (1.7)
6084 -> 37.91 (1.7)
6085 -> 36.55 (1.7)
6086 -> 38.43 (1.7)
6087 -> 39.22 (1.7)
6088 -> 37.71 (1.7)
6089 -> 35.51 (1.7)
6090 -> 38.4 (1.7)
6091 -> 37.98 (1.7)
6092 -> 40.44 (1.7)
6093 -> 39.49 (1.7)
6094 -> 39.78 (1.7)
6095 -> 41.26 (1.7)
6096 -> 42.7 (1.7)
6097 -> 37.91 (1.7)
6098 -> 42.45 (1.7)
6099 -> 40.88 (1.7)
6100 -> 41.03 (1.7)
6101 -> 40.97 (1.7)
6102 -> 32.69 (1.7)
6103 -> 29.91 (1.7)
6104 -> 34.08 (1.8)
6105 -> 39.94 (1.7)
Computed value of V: 1.4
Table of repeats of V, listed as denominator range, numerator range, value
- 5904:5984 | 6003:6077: 1.37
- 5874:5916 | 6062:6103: 1.91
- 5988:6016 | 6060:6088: 1.21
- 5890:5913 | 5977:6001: 1.58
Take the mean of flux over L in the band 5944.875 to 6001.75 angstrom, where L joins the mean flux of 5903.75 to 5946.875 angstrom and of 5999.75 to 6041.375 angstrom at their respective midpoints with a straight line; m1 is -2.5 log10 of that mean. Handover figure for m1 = 0.040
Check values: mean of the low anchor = 26.3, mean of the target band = 28.7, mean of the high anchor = 33.2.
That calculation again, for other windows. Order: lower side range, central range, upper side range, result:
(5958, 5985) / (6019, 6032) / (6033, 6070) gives -0.03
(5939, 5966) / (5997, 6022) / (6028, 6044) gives 0.04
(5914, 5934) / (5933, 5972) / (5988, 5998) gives 0.02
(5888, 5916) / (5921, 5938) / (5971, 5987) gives -0.08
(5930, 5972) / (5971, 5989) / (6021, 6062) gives 0.06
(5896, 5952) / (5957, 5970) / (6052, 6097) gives 0.07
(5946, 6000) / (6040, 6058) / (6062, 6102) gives -0.06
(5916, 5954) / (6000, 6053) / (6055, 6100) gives -0.01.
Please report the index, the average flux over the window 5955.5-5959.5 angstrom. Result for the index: 26.2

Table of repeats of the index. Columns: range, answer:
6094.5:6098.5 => 41.1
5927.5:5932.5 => 23.7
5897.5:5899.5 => 16.2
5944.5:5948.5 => 29.6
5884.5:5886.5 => 21.7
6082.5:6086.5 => 37.6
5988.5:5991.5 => 31.3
